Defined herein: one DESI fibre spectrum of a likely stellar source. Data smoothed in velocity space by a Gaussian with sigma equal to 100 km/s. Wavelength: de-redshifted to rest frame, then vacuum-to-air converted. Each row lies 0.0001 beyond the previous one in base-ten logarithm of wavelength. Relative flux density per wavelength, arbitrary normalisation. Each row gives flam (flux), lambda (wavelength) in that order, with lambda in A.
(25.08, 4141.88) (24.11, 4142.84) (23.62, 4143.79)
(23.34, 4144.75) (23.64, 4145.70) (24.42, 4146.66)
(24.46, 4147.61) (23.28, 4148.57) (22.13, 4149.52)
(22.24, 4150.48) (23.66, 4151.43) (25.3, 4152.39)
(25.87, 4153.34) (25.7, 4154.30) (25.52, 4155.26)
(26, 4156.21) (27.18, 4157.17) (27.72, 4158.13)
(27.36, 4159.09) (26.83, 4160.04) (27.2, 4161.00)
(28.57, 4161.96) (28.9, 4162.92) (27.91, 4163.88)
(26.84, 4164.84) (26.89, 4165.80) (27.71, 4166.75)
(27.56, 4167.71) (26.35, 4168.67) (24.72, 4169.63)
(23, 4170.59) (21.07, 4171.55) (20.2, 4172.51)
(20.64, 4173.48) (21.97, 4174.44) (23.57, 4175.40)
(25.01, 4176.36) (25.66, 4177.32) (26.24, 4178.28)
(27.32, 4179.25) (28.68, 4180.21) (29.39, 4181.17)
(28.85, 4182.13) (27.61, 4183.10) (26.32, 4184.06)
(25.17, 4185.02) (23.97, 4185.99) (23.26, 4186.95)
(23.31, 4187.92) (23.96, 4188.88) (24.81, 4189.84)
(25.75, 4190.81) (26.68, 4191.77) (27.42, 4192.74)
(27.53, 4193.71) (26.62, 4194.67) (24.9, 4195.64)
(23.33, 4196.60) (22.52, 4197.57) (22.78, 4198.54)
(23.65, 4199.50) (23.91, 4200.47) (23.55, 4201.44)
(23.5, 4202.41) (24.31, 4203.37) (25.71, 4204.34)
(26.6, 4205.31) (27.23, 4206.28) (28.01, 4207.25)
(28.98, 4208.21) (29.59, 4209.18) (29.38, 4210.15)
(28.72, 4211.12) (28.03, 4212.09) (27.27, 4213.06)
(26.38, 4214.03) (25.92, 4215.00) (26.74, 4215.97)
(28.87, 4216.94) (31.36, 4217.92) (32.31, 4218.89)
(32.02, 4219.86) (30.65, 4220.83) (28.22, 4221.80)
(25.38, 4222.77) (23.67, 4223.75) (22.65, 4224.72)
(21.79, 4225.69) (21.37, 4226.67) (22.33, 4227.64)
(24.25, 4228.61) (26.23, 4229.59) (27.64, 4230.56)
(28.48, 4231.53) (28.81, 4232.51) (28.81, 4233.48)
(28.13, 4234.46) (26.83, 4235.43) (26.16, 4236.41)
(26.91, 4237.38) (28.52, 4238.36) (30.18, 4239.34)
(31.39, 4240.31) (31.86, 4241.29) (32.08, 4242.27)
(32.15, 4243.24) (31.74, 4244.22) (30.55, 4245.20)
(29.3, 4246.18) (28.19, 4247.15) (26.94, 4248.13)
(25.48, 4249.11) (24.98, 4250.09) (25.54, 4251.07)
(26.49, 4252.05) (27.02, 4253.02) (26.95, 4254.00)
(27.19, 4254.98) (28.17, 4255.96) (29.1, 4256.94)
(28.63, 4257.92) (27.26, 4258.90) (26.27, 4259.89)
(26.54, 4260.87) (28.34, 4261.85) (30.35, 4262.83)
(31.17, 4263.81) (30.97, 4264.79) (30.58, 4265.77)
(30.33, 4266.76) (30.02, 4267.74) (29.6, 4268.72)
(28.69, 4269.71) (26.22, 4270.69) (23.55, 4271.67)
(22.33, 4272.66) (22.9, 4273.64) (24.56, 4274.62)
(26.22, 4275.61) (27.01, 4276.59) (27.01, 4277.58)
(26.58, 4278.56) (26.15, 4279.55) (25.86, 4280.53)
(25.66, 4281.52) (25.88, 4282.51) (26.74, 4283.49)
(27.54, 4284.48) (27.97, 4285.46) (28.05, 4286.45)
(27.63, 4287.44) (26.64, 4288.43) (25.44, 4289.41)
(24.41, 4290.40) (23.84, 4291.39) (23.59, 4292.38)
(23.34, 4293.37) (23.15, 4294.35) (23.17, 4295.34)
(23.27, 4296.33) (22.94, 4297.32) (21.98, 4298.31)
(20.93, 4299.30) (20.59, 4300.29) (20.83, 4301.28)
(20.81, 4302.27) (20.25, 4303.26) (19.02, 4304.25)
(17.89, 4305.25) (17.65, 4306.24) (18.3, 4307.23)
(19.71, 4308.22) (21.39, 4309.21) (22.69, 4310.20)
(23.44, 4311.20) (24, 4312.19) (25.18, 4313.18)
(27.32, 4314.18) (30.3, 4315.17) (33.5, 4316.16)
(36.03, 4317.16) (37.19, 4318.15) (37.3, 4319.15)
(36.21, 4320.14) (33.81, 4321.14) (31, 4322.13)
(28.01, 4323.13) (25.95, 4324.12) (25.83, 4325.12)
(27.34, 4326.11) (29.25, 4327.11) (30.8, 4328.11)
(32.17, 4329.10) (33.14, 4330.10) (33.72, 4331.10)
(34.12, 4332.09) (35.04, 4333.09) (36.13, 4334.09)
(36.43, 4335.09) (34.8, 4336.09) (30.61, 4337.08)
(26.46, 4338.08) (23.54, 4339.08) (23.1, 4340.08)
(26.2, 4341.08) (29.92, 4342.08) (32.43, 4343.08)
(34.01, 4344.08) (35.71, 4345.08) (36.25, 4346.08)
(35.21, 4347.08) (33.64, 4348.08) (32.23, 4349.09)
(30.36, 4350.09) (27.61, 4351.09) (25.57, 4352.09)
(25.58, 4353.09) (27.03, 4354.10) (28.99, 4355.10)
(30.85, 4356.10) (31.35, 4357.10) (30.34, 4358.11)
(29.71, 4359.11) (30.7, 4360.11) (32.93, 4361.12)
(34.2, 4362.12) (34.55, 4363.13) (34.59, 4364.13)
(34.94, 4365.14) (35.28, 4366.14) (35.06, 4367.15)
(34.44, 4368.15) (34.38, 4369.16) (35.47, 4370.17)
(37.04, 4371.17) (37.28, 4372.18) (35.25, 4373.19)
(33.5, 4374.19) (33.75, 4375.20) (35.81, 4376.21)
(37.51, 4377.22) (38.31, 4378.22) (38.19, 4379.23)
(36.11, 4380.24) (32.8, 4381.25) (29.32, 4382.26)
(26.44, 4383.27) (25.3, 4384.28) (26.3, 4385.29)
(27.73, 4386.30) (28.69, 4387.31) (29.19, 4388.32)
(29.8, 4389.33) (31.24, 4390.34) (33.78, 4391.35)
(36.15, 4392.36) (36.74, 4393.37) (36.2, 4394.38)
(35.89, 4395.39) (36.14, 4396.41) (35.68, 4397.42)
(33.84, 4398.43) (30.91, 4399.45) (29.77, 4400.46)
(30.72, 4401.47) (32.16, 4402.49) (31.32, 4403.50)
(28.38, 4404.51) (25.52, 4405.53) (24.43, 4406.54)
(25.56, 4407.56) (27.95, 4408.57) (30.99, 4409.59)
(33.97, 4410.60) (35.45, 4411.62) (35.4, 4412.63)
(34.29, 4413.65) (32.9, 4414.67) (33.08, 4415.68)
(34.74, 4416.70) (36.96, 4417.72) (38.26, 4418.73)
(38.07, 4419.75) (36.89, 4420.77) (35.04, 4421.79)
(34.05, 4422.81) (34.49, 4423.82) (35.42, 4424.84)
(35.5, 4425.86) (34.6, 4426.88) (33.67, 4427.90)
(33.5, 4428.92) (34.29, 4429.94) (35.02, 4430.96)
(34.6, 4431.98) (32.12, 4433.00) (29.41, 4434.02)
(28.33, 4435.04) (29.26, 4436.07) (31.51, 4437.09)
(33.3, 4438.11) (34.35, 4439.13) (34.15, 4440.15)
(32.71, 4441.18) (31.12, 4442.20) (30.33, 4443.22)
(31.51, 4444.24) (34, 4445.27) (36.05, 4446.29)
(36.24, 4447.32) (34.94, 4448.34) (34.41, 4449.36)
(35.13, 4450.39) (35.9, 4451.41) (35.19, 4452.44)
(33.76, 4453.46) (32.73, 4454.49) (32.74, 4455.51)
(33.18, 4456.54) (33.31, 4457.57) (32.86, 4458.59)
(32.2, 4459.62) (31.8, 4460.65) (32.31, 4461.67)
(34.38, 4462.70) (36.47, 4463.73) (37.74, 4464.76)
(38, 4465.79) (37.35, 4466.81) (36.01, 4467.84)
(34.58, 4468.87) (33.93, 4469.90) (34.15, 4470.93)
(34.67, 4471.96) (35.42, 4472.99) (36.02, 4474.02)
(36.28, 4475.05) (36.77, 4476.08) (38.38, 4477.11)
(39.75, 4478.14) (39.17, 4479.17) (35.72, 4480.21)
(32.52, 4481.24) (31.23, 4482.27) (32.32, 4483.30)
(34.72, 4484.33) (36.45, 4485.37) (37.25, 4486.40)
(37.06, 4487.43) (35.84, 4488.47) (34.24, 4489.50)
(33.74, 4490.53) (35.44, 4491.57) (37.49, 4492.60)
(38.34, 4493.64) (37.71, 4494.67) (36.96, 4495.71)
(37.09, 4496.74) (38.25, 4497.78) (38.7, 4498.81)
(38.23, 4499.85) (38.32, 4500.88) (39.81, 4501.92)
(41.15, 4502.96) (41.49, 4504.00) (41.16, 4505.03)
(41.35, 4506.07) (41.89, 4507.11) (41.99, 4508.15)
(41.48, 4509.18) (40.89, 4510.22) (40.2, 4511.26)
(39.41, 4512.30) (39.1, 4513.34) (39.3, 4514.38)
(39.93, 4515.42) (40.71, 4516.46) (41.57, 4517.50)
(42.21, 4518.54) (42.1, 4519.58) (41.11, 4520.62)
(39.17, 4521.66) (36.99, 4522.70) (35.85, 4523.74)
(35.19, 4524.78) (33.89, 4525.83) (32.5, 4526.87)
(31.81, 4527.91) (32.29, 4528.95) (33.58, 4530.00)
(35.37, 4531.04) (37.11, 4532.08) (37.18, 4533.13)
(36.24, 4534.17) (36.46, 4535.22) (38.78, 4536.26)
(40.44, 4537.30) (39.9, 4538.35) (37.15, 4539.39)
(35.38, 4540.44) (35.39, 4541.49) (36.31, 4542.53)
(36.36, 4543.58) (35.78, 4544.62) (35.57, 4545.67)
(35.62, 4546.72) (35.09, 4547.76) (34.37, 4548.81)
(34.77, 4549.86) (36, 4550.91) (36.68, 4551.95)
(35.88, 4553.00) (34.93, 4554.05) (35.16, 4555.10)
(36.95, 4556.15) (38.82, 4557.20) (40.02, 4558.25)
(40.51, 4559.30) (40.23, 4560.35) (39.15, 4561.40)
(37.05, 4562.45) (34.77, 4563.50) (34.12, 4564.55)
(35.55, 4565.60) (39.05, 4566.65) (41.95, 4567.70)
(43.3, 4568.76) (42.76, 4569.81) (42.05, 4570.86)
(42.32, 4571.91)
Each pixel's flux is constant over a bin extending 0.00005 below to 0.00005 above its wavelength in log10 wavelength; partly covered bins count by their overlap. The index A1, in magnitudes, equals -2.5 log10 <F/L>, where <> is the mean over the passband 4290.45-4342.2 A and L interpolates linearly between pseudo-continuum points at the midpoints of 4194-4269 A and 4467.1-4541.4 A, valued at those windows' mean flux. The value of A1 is 0.14 mag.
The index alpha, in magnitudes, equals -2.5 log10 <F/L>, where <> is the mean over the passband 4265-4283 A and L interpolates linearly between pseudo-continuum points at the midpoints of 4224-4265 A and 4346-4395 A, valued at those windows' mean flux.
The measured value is 0.08 mag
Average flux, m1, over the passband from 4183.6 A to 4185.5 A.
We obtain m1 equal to 25.8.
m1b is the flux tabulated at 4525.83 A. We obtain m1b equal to 33.89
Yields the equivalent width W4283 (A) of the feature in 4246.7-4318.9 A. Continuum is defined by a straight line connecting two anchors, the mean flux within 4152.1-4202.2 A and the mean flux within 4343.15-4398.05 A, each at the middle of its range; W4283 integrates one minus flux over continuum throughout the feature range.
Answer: 8.9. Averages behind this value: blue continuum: 25.5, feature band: 25.8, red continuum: 32.8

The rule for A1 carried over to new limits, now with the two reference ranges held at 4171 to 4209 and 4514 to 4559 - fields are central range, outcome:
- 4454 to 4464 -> 0.04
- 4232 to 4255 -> -0.06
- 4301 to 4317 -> 0.26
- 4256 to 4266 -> -0.05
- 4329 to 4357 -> -0.03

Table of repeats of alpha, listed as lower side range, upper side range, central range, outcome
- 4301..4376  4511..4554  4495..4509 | -0.110 mag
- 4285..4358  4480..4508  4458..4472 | 0.029 mag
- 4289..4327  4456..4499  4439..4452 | -0.008 mag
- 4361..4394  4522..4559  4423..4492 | 0.011 mag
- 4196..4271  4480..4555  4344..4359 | 0.024 mag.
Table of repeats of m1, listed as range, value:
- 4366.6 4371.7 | 35.3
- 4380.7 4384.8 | 28.5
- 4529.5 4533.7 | 35.9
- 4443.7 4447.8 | 34.4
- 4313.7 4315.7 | 29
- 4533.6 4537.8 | 38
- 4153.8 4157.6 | 26.1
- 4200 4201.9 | 23.7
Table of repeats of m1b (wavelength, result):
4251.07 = 25.54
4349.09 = 32.23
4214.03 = 26.38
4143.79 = 23.62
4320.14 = 36.21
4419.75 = 38.07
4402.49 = 32.16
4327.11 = 29.25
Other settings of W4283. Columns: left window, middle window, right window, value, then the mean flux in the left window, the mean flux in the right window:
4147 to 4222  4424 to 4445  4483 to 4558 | 1.1 A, 26.1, 37.4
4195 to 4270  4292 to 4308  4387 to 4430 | 4.6 A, 27.5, 33.1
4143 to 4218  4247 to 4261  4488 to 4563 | 0.6 A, 25.7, 37.7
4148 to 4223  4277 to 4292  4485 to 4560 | 1.6 A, 26.1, 37.6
